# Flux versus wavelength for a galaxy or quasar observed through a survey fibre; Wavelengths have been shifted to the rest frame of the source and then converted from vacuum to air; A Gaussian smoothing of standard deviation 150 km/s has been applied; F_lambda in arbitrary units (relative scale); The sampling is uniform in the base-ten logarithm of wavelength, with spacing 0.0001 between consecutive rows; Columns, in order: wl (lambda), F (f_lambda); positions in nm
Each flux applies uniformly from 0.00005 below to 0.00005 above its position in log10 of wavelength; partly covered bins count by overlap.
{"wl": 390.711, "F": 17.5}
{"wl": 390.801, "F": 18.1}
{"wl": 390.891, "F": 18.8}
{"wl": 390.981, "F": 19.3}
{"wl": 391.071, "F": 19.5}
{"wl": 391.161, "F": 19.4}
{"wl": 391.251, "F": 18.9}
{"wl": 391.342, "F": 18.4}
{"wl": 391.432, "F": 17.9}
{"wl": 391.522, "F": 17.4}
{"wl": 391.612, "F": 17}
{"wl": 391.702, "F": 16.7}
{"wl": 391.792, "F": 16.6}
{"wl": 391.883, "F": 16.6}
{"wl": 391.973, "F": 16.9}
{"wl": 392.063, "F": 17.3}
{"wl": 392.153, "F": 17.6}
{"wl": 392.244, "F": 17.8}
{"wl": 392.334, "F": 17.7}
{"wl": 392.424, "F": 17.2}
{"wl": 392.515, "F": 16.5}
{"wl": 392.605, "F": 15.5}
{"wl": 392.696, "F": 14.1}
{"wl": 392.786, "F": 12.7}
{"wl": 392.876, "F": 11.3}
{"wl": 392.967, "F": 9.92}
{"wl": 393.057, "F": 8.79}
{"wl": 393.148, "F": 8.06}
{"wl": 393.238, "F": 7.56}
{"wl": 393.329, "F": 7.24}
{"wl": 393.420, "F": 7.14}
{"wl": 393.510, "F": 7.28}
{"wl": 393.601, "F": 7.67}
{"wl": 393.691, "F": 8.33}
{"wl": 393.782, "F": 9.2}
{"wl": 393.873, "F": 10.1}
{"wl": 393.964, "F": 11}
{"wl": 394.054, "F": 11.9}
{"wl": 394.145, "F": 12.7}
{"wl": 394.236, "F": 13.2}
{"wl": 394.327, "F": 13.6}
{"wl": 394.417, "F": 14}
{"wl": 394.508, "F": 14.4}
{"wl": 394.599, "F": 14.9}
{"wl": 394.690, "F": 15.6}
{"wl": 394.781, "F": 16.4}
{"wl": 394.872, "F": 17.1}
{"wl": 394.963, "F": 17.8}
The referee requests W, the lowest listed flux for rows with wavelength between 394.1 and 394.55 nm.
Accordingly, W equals 12.7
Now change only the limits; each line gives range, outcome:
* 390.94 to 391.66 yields 17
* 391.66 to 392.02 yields 16.6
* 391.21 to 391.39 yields 18.4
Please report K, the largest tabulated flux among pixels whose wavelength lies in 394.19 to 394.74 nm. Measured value 15.6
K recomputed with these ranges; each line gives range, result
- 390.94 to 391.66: 19.5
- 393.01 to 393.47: 8.79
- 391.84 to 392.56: 17.8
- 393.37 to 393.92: 10.1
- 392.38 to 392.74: 17.2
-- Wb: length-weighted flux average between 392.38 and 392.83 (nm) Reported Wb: 15.2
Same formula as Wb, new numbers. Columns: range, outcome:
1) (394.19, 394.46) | 13.6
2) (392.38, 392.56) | 16.8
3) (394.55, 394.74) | 15.2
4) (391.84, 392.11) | 17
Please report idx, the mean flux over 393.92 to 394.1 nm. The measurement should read 11.5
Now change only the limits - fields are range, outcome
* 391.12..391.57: 18.4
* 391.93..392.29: 17.4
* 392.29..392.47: 17.4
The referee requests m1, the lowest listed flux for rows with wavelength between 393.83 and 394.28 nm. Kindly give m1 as 10.1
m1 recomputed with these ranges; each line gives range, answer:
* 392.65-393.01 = 9.92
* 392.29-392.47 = 17.2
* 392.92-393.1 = 8.79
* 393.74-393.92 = 9.2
